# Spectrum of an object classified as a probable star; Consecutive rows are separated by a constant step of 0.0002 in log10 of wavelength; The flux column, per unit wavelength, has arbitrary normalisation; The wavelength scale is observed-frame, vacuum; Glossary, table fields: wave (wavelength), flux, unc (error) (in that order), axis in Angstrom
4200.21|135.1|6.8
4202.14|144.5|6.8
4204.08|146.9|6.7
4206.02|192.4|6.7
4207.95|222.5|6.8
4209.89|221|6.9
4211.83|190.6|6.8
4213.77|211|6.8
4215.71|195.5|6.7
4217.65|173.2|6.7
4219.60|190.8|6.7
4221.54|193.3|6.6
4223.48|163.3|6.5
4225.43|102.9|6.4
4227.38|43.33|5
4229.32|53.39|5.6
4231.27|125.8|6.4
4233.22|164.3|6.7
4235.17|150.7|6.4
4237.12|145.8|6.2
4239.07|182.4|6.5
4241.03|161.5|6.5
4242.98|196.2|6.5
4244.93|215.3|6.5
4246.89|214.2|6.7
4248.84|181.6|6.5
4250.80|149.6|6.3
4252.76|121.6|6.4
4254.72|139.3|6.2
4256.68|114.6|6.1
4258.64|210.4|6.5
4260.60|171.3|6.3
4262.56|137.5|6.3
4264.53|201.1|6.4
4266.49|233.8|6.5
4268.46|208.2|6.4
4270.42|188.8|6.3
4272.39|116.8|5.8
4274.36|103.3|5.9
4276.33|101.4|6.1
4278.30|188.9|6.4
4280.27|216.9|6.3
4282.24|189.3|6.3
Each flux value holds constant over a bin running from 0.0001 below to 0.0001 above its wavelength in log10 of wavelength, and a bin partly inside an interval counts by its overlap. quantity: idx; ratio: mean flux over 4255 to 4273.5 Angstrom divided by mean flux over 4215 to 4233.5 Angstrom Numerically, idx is 1.3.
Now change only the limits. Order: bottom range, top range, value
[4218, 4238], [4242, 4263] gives 1.26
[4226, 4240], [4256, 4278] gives 1.33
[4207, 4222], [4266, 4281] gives 0.83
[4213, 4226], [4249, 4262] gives 0.86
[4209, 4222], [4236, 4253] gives 0.90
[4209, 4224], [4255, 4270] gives 0.94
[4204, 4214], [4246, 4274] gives 0.84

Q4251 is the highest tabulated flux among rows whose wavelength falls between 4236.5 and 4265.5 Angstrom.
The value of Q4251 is 215.3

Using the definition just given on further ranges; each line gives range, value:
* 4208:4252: 221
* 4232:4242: 182.4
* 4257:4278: 233.8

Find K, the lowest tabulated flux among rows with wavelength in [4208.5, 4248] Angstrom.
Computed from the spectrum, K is 43.33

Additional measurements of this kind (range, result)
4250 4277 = 101.4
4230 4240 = 125.8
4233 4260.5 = 114.6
